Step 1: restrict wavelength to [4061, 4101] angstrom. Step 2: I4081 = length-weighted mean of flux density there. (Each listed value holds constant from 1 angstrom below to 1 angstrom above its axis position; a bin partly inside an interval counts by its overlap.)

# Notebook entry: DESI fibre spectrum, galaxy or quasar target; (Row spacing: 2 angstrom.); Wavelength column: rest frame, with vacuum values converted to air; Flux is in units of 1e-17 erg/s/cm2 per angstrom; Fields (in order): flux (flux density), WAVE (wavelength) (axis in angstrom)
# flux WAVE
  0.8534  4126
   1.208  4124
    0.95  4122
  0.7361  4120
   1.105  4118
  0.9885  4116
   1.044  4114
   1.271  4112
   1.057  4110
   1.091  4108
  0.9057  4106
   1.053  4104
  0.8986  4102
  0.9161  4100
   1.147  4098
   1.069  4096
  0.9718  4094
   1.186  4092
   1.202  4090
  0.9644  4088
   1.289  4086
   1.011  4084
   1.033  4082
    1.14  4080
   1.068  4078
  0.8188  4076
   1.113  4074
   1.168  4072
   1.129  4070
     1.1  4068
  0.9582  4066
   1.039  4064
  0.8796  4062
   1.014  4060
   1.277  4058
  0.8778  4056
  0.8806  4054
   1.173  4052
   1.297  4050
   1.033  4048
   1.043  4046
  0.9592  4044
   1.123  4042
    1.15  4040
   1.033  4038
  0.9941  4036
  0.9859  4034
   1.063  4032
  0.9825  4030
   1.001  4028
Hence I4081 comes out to 1.06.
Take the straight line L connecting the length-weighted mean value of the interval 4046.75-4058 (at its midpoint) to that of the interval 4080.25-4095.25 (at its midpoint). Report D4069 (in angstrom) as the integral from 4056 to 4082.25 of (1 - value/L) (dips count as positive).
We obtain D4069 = 0.8 angstrom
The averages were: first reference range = 1.07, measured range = 1.05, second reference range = 1.1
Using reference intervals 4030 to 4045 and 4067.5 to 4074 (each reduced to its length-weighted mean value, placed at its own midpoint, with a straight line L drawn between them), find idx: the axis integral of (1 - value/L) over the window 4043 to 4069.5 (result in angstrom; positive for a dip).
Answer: 1.2 angstrom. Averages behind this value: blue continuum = 1.04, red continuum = 1.13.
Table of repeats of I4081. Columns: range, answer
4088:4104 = 1.05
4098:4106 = 0.974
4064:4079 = 1.05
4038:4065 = 1.06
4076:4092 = 1.09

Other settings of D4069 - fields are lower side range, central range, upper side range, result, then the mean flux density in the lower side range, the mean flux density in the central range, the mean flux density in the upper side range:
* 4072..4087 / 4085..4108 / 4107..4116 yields 0.7 angstrom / 1.07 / 1.06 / 1.1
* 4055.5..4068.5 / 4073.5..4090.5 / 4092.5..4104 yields -0.8 angstrom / 1.02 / 1.07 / 1.01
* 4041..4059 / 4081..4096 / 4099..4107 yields -1.7 angstrom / 1.07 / 1.09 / 0.943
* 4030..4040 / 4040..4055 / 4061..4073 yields -0.6 angstrom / 1.03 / 1.08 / 1.05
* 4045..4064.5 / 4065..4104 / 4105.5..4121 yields -0.8 angstrom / 1.05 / 1.06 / 1.03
